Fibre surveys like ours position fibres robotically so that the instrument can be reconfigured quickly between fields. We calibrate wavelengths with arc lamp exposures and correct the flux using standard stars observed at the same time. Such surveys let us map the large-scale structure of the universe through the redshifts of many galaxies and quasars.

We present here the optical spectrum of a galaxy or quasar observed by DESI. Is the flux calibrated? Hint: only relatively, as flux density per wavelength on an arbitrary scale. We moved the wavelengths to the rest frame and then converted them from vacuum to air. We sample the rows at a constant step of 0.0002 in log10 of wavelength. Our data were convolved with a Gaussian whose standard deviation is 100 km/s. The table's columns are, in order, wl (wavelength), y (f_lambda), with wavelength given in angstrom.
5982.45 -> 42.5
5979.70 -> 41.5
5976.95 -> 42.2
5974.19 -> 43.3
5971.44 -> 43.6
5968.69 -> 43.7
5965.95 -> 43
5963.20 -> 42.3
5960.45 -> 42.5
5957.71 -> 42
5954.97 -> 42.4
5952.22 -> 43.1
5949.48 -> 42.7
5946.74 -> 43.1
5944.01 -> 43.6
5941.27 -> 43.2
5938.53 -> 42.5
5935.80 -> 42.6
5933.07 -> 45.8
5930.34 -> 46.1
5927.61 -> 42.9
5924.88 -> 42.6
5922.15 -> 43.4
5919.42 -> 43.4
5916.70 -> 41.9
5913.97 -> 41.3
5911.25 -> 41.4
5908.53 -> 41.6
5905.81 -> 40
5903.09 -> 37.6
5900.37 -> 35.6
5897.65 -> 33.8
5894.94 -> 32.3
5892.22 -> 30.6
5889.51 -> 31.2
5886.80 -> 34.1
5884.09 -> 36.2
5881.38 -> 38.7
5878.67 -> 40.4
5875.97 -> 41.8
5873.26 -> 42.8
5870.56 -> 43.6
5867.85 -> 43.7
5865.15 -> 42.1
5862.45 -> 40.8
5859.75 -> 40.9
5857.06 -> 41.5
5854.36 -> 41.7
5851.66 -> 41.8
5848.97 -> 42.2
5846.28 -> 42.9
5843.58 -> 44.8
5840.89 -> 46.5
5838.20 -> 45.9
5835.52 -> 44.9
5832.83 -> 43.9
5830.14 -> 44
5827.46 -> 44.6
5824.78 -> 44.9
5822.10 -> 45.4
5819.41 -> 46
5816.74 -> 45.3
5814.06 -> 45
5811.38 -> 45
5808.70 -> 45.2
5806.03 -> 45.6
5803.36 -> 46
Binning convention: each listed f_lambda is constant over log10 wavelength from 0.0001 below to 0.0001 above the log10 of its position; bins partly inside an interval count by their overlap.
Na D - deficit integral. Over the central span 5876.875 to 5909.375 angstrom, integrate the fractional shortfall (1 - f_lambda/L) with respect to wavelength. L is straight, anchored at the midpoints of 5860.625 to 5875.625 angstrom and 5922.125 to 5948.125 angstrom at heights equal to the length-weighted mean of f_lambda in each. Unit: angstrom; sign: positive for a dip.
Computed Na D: 5.2 angstrom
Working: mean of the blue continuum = 42.5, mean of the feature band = 36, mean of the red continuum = 43.6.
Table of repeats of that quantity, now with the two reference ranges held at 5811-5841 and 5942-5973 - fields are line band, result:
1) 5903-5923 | 1.0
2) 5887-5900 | 3.4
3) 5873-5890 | 2.4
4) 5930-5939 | -0.2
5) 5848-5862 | 1.0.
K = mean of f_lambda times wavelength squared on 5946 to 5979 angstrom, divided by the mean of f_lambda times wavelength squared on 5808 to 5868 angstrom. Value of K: 1.02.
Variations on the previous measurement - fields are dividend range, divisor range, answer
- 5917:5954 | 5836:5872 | 1.04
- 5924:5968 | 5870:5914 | 1.17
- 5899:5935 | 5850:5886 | 1.03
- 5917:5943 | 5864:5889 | 1.11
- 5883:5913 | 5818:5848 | 0.82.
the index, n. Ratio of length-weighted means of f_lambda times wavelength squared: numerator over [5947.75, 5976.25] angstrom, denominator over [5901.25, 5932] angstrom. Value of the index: 1.04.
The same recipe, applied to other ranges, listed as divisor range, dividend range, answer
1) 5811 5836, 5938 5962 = 0.99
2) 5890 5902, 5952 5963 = 1.31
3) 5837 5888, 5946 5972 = 1.06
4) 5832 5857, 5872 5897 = 0.84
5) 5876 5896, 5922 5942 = 1.26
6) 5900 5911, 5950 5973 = 1.11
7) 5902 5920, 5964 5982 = 1.07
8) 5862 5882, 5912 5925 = 1.03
